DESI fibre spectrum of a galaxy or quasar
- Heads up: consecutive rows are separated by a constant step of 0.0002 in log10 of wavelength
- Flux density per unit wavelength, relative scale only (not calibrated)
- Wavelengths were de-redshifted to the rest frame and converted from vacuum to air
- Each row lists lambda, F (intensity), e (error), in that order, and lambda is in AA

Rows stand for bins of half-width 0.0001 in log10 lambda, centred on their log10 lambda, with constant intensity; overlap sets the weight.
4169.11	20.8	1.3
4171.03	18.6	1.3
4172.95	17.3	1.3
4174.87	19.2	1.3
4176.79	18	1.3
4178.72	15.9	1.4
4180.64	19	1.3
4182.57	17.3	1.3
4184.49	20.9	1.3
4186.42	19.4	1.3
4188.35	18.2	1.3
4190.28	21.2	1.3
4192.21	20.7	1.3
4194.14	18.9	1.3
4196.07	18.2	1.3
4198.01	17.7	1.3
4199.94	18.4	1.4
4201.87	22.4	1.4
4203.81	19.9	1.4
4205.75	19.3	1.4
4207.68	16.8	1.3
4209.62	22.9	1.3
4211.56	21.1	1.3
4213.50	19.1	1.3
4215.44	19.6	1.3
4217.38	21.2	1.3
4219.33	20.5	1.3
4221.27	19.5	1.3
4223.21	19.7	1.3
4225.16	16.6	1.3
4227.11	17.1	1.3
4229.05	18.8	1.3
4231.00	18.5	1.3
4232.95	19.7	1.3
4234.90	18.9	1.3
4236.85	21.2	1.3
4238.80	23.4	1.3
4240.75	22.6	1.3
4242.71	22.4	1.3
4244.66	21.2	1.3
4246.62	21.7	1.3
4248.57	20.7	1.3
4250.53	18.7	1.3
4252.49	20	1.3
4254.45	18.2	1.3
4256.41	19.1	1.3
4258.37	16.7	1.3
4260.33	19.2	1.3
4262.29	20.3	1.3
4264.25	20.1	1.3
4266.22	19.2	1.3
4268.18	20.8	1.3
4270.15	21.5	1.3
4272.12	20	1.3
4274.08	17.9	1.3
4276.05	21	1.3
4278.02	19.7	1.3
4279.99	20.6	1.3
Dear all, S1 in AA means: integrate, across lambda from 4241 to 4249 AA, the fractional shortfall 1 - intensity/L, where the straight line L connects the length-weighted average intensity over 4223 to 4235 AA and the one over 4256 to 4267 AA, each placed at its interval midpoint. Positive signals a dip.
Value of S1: -1.3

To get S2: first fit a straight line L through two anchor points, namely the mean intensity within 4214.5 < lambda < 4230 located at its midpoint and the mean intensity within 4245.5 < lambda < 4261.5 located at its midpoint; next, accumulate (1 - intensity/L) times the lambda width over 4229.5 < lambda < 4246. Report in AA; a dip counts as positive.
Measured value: -1.47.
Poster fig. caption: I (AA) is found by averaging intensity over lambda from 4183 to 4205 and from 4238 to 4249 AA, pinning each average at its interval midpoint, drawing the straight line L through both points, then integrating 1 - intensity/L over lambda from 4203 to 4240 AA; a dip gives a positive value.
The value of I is 2.20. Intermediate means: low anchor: 19.6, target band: 19.7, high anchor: 22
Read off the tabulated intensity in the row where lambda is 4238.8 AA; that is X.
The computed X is 23.4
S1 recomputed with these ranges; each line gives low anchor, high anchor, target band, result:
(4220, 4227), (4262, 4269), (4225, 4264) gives -1.11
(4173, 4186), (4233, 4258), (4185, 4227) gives -0.71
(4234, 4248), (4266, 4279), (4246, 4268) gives 1.45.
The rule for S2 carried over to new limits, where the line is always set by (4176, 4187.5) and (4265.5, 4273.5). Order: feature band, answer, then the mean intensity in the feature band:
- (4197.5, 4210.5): -0.5 AA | 19.7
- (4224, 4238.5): 0.4 AA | 18.9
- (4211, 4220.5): -0.5 AA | 20.2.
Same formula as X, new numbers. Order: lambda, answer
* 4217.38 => 21.2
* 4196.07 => 18.2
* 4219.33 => 20.5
